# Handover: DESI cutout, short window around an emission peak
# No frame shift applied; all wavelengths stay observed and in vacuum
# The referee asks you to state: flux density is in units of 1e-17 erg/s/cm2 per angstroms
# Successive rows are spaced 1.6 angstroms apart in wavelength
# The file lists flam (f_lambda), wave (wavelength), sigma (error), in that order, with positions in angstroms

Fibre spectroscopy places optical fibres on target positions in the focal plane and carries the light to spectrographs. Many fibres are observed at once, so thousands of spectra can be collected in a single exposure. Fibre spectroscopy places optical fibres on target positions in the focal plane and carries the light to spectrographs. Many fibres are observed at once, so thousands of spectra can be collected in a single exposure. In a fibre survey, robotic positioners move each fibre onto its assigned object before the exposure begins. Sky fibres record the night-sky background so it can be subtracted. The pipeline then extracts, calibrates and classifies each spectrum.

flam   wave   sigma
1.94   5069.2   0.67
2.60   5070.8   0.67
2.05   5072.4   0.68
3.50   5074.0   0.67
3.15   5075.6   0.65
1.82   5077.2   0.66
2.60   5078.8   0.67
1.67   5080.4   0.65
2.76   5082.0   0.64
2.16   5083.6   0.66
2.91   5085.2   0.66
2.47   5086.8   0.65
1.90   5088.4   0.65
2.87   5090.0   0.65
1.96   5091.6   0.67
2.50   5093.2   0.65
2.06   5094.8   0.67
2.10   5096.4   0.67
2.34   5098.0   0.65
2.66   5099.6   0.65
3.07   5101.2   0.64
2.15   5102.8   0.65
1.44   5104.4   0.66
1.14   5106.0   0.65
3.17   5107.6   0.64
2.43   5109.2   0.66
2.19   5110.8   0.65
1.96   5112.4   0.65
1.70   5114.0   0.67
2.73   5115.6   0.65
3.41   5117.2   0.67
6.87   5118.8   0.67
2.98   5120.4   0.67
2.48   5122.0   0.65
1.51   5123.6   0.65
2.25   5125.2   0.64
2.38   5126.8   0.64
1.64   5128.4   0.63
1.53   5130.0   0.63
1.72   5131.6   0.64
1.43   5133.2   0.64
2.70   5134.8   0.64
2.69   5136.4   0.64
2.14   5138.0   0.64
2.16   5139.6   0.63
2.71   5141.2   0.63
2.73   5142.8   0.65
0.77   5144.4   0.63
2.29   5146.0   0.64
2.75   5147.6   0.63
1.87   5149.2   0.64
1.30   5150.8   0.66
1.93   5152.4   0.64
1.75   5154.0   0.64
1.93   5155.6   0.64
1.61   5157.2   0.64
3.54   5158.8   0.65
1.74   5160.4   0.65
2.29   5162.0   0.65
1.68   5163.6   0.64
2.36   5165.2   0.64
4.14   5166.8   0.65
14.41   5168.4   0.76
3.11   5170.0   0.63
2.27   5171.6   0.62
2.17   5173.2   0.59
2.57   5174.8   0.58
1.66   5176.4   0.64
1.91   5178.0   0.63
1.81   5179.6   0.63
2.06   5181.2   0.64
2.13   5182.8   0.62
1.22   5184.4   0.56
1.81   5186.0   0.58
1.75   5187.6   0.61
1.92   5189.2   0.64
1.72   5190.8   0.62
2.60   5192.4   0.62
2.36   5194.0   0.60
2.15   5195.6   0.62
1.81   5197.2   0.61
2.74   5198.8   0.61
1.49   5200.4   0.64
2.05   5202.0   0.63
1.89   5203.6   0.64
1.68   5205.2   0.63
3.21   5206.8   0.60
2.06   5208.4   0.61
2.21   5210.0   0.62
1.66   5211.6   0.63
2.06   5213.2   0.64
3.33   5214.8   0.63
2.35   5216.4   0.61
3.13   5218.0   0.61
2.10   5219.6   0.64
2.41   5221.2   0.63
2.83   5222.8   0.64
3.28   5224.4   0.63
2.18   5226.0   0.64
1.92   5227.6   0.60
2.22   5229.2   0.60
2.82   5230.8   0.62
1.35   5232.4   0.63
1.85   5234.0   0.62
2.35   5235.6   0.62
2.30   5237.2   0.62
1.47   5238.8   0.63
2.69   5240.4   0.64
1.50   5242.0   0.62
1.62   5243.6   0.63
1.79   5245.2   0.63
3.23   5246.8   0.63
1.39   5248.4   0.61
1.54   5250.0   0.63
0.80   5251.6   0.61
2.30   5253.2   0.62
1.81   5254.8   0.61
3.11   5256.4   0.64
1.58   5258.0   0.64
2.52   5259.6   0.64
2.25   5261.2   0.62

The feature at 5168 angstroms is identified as [O III] 5007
